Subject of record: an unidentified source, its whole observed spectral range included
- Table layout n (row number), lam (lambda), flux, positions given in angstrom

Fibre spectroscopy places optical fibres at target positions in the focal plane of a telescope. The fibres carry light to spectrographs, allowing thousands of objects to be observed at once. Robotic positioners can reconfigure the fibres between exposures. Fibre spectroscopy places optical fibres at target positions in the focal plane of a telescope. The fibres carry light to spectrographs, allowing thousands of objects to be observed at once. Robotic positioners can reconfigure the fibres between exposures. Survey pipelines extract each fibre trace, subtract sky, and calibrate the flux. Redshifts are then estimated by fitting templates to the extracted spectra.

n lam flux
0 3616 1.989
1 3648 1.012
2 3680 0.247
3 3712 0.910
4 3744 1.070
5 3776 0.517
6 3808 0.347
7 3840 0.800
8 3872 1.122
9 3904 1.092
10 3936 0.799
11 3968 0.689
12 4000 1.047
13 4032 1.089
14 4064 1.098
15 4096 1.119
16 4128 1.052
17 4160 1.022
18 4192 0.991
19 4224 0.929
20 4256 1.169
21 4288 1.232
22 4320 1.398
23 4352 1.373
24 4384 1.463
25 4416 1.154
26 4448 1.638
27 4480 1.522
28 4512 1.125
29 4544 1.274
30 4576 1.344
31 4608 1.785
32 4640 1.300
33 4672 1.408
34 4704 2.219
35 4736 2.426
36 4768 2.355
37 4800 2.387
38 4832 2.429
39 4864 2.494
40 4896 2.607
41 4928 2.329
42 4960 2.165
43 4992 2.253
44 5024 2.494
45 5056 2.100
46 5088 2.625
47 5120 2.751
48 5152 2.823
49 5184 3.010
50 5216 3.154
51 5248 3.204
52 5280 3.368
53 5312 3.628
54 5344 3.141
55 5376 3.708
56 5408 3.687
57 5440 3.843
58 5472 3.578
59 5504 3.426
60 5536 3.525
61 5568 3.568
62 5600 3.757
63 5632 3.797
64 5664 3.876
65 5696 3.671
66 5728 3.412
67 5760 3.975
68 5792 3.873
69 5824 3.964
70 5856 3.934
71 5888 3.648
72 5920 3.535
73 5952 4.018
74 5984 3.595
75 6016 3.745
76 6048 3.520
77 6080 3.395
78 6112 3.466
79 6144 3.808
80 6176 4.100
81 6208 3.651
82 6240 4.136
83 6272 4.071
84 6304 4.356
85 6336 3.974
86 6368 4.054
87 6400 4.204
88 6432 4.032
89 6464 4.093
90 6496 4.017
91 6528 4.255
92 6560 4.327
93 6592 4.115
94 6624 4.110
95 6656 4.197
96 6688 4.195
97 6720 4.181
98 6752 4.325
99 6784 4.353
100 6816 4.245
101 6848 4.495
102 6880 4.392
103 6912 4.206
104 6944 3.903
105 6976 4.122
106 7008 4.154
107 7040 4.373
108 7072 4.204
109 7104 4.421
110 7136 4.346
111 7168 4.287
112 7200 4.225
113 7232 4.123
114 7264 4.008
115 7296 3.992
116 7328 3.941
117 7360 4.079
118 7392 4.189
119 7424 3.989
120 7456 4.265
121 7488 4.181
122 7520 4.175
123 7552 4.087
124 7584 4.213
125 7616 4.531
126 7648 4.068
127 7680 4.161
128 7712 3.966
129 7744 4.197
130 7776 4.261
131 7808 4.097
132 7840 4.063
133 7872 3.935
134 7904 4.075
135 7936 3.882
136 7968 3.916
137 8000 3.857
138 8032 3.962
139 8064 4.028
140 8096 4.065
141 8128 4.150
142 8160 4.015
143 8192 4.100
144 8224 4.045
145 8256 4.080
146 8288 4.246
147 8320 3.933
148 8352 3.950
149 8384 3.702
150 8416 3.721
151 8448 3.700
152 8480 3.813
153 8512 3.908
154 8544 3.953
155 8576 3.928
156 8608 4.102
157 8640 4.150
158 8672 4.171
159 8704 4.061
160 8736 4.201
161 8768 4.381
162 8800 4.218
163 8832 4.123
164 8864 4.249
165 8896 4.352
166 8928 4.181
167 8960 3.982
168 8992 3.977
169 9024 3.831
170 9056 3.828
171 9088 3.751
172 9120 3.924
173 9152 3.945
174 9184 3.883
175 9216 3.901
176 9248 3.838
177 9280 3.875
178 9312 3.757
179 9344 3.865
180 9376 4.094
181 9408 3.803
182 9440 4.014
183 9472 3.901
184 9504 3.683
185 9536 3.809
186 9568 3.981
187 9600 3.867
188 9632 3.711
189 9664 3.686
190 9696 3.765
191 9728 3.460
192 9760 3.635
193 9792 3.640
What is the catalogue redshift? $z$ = 0.18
